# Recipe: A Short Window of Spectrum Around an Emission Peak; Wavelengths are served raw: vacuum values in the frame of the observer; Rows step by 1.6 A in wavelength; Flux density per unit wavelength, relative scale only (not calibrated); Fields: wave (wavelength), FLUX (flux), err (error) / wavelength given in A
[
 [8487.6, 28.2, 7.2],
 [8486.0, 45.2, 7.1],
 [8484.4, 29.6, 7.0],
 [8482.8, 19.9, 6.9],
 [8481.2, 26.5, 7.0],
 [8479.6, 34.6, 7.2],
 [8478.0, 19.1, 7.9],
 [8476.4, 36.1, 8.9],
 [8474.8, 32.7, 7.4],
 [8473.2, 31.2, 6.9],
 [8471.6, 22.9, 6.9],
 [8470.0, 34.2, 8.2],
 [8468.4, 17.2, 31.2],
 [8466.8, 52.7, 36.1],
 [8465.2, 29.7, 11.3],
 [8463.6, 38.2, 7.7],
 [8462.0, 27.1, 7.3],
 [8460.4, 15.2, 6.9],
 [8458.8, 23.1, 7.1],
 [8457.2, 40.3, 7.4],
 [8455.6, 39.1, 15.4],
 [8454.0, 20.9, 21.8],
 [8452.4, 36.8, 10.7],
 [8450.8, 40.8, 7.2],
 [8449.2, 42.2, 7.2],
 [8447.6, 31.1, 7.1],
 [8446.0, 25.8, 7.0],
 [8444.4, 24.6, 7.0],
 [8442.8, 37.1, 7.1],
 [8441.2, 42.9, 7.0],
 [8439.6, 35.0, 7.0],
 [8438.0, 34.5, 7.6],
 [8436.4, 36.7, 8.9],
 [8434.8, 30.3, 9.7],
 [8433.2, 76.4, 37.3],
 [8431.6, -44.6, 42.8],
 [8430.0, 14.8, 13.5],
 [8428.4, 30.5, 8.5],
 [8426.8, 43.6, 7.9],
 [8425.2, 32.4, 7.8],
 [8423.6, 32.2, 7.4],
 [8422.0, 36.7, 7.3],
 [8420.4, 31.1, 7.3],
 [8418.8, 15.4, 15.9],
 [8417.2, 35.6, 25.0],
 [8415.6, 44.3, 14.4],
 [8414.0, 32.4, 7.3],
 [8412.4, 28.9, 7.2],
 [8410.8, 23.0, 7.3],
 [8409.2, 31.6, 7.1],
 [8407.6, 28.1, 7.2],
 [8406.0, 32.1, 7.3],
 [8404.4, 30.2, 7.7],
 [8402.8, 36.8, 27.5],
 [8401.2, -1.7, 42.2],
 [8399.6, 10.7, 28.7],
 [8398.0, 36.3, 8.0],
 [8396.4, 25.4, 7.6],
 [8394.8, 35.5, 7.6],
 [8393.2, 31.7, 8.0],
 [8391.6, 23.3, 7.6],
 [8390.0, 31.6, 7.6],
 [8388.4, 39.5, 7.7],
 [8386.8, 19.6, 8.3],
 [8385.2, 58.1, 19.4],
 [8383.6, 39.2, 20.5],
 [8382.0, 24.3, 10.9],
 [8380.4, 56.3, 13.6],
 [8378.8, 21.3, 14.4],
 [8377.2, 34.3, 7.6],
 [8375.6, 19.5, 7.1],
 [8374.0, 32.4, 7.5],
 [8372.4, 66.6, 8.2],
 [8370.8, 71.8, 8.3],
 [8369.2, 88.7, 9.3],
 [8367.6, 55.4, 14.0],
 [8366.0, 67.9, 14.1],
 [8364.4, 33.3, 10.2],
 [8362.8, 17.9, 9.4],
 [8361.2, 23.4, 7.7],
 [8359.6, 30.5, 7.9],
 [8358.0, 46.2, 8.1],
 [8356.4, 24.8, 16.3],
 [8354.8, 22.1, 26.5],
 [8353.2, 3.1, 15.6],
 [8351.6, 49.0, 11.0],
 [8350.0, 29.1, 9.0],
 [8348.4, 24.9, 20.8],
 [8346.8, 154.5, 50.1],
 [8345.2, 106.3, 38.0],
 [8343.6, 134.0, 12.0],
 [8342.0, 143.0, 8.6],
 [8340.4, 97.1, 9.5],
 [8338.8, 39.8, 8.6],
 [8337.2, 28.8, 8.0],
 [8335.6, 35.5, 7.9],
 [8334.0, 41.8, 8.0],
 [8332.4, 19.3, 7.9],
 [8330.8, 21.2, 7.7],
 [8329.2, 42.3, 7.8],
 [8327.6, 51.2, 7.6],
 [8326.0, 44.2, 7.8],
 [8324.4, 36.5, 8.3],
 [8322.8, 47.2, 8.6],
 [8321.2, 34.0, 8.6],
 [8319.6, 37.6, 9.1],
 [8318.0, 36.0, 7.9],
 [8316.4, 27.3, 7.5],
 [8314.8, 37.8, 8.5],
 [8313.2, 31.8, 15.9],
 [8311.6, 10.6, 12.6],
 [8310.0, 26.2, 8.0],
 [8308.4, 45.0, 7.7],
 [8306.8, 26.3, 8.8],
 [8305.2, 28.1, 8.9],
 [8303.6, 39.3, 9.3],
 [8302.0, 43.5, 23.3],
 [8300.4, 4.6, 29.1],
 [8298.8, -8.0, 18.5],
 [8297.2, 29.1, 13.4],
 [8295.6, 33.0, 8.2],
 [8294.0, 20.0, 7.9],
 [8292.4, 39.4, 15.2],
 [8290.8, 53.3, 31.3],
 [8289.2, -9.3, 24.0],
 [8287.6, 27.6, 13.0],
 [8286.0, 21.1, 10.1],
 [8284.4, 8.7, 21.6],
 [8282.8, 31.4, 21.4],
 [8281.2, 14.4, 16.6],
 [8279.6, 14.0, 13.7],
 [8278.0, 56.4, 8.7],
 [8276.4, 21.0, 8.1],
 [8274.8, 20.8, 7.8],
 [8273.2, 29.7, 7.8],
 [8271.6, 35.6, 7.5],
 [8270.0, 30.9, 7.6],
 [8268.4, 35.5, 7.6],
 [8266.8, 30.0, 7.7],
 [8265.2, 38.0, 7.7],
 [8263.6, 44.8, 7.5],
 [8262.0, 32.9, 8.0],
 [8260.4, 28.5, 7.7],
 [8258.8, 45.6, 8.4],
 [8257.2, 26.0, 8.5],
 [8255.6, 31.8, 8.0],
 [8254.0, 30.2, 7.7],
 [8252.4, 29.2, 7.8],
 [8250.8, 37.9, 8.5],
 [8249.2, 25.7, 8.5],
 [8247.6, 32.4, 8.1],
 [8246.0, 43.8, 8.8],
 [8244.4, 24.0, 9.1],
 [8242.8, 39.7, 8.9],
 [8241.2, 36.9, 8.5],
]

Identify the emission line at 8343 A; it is H-alpha 6563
